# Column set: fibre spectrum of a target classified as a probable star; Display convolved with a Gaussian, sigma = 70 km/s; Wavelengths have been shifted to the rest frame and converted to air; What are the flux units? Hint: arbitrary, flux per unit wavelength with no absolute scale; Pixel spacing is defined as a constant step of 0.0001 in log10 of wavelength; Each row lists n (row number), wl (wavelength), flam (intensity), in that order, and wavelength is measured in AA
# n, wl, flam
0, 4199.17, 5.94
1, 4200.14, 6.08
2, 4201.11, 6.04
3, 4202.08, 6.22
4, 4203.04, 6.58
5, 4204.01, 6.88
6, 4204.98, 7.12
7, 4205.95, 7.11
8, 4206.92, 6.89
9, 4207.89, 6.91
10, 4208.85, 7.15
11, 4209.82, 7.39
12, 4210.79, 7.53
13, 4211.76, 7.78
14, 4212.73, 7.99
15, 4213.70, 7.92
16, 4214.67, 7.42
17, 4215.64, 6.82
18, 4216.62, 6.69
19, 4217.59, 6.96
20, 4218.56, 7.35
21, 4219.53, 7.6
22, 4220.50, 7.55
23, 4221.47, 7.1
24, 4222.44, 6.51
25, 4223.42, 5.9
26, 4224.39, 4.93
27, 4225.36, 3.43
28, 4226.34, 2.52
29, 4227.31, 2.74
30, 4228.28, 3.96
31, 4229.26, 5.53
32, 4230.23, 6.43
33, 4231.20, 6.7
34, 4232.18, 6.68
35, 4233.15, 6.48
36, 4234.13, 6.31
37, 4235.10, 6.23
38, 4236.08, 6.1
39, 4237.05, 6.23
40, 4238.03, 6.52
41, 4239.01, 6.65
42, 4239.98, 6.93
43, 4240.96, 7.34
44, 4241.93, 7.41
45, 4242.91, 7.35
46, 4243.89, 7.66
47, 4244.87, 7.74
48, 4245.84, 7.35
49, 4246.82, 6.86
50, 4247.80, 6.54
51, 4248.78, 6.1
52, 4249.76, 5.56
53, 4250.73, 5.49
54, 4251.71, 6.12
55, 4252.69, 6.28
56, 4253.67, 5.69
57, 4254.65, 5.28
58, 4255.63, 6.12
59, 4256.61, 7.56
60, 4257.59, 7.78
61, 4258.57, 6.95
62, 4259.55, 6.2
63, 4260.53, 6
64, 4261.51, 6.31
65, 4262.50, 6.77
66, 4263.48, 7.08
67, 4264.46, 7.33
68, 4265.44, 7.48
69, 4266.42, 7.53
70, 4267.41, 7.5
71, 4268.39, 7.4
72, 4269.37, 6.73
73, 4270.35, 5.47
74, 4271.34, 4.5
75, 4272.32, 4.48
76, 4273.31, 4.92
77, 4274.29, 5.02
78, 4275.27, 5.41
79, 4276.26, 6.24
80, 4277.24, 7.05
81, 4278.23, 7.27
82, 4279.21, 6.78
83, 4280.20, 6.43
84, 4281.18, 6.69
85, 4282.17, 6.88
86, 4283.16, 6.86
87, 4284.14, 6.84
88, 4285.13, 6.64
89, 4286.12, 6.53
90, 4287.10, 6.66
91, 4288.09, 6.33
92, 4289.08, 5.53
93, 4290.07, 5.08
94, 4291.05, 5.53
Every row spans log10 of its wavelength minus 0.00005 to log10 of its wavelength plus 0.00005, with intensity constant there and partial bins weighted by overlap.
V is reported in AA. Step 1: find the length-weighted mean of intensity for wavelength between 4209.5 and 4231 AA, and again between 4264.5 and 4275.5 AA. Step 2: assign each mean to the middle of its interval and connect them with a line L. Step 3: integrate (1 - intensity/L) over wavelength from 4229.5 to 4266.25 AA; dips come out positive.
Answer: -2.7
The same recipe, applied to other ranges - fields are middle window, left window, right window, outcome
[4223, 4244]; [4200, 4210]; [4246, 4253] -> 1.65 AA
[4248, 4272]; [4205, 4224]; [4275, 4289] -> 1.17 AA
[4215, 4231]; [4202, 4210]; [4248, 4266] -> 2.37 AA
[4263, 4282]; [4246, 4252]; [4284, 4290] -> -0.43 AA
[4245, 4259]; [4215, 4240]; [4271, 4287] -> -0.77 AA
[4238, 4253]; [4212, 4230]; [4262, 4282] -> -1.25 AA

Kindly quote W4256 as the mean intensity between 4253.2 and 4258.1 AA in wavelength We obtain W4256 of 6.49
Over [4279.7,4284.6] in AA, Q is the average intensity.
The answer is 6.74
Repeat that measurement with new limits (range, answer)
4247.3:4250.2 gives 6.07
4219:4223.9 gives 6.94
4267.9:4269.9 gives 7.06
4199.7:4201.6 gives 6.04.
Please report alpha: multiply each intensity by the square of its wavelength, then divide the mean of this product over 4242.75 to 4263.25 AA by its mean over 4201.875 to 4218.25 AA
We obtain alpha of 0.9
